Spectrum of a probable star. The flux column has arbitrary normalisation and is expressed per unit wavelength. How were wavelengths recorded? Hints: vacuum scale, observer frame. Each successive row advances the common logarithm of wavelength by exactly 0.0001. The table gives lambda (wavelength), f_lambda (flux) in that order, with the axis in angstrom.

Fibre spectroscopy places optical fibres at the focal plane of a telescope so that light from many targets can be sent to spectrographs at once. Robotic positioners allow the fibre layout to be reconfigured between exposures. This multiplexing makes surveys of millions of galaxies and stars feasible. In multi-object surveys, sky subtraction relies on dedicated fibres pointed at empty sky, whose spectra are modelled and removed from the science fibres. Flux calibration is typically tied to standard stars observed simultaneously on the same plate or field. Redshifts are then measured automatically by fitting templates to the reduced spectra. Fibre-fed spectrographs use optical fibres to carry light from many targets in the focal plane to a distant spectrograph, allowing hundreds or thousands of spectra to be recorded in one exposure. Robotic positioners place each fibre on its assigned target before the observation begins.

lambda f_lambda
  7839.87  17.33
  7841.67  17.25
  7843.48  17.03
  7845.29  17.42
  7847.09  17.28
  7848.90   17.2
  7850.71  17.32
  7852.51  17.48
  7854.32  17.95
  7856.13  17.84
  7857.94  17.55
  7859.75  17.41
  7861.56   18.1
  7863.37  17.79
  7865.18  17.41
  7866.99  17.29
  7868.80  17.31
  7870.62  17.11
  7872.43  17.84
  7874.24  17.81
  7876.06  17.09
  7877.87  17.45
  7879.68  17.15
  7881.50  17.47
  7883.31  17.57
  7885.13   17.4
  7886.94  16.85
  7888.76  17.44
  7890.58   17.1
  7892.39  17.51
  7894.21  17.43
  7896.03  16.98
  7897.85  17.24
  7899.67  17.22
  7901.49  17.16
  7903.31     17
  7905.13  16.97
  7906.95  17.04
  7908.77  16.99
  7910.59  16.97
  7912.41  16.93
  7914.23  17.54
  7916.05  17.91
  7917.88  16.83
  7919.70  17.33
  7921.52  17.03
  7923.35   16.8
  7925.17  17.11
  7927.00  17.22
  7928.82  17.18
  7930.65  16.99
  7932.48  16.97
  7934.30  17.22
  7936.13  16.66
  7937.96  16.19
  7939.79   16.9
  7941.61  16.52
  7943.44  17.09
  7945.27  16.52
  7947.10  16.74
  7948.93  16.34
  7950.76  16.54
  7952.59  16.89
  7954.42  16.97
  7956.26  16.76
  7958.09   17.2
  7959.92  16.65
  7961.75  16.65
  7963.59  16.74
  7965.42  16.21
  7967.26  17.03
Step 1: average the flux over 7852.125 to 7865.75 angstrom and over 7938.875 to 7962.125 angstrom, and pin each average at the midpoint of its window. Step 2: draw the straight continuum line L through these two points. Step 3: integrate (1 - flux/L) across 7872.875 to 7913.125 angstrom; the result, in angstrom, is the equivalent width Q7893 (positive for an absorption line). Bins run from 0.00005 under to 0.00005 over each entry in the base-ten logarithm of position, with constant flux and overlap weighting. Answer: 0.3 angstrom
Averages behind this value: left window 17.7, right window 16.8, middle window 17.2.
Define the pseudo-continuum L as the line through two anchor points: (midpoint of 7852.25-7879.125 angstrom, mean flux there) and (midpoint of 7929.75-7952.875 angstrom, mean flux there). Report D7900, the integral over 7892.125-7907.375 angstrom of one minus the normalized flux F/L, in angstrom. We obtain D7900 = 0.0 angstrom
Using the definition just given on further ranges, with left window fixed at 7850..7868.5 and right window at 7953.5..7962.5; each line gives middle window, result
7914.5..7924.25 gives 0.0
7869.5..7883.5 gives 0.0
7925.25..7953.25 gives 0.3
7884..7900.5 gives 0.1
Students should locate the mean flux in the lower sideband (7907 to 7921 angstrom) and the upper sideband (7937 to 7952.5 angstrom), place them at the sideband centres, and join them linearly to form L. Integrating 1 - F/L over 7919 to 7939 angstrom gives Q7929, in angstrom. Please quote -0.1 angstrom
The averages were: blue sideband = 17.2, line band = 17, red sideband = 16.6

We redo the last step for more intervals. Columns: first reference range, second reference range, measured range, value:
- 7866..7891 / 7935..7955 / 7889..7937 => -0.4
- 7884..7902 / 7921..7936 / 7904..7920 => 0.0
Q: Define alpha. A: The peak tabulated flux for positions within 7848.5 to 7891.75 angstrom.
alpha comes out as 18.1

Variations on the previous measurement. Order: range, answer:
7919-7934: 17.33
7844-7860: 17.95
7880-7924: 17.91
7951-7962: 17.2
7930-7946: 17.22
